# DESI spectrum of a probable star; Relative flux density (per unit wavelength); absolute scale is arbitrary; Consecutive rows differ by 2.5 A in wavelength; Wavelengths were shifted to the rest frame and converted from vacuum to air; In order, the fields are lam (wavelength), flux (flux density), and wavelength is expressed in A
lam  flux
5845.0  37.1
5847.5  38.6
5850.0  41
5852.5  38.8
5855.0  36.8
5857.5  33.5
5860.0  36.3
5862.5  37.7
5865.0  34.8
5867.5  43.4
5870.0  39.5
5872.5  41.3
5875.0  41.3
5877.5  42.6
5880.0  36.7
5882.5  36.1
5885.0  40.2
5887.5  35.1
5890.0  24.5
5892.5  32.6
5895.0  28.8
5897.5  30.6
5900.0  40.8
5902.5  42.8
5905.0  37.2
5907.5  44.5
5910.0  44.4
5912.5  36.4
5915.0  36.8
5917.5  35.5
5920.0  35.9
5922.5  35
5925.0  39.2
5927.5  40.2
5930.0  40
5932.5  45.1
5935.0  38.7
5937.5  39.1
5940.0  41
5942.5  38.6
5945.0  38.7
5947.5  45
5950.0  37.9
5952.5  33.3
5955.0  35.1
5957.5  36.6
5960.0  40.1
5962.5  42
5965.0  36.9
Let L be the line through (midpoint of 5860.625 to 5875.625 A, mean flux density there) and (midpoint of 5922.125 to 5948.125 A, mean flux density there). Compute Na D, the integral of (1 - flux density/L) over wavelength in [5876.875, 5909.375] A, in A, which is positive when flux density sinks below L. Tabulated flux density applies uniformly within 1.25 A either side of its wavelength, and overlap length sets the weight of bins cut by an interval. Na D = 2.7 A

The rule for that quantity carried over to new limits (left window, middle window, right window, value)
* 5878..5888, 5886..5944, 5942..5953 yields 1.2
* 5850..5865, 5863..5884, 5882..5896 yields -2.8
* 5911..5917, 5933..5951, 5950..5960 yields -1.9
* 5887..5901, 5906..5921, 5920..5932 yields -1.3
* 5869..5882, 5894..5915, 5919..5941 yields 0.8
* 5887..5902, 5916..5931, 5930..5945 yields 0.1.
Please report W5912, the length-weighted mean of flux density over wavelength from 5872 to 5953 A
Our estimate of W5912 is 38.1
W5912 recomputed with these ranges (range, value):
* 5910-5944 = 38.8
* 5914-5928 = 36.9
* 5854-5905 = 36.8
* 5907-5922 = 38.4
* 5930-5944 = 40.4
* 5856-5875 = 38.3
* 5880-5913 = 36.5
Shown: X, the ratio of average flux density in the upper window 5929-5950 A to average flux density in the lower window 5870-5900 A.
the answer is 1.1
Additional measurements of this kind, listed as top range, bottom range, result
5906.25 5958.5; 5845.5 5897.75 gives 1.06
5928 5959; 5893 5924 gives 1.05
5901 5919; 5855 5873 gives 1.05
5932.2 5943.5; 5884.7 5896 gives 1.27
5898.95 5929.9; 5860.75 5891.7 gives 1.04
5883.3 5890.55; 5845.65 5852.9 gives 0.87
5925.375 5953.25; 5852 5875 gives 1.04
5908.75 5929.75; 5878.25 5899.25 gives 1.14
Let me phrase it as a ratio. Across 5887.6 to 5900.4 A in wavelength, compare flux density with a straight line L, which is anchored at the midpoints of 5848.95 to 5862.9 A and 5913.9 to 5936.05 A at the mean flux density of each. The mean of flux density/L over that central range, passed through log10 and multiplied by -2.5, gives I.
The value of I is 0.214 mag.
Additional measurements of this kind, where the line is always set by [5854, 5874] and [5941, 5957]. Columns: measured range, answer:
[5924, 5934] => -0.08 mag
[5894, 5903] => 0.08 mag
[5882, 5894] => 0.14 mag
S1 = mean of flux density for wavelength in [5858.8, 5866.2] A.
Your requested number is 36.3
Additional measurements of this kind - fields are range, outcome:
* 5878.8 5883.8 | 36.4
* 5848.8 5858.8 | 37.5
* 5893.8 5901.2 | 33.4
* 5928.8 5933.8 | 42.5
